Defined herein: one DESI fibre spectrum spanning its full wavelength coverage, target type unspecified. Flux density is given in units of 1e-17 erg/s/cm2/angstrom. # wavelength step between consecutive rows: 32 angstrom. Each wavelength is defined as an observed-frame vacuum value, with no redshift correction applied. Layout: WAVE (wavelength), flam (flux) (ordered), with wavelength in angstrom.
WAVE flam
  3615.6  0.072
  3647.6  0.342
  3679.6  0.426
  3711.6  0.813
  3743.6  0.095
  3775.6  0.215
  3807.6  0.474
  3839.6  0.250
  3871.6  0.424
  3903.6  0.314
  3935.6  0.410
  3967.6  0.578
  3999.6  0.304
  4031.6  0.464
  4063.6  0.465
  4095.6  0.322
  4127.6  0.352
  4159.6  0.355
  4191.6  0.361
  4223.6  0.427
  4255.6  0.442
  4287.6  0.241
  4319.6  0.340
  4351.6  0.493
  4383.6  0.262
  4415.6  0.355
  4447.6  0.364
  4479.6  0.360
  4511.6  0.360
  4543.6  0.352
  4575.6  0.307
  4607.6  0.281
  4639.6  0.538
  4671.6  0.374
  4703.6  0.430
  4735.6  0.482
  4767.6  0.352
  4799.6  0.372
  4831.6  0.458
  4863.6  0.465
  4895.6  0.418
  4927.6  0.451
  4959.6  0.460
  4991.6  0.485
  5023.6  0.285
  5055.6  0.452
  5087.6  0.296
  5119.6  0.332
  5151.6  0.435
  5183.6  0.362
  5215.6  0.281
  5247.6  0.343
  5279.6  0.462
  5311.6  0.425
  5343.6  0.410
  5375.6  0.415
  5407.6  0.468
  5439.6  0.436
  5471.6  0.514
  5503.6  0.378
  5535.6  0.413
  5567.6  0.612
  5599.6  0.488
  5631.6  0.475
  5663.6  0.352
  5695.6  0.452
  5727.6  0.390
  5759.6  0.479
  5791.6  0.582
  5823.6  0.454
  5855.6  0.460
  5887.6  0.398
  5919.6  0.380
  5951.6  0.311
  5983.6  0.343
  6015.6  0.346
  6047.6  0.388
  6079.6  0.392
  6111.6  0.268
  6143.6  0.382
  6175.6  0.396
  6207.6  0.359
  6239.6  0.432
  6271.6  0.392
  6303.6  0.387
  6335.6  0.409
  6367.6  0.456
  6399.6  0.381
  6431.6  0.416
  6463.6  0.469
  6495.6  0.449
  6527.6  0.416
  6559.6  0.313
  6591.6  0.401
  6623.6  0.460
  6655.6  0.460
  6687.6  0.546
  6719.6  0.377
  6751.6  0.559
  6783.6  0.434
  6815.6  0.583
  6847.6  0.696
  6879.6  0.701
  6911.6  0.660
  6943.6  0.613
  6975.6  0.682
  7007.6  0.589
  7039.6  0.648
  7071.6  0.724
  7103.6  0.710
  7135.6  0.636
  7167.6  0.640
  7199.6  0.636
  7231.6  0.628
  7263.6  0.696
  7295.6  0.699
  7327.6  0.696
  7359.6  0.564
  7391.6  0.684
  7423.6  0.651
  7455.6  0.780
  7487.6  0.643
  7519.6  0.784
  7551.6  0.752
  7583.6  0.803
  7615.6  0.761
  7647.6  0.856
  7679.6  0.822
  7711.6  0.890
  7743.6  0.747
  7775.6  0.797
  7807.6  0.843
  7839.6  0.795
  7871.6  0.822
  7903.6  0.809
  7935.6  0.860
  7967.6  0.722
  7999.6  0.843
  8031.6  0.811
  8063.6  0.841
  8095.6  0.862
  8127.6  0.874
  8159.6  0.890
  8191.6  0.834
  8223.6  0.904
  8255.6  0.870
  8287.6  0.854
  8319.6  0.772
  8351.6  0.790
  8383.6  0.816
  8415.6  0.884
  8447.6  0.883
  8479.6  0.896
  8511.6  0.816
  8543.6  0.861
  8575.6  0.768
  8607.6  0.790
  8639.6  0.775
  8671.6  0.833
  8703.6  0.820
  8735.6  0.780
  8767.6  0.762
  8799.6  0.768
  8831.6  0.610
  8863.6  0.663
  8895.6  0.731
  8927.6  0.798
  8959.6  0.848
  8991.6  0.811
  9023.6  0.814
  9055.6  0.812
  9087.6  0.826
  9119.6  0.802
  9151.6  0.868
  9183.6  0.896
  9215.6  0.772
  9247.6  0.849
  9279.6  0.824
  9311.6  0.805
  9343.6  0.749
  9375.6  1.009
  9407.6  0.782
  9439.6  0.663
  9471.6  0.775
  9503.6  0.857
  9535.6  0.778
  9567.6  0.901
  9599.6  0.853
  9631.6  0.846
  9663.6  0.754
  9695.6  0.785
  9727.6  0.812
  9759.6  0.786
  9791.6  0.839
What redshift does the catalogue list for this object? 0.71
